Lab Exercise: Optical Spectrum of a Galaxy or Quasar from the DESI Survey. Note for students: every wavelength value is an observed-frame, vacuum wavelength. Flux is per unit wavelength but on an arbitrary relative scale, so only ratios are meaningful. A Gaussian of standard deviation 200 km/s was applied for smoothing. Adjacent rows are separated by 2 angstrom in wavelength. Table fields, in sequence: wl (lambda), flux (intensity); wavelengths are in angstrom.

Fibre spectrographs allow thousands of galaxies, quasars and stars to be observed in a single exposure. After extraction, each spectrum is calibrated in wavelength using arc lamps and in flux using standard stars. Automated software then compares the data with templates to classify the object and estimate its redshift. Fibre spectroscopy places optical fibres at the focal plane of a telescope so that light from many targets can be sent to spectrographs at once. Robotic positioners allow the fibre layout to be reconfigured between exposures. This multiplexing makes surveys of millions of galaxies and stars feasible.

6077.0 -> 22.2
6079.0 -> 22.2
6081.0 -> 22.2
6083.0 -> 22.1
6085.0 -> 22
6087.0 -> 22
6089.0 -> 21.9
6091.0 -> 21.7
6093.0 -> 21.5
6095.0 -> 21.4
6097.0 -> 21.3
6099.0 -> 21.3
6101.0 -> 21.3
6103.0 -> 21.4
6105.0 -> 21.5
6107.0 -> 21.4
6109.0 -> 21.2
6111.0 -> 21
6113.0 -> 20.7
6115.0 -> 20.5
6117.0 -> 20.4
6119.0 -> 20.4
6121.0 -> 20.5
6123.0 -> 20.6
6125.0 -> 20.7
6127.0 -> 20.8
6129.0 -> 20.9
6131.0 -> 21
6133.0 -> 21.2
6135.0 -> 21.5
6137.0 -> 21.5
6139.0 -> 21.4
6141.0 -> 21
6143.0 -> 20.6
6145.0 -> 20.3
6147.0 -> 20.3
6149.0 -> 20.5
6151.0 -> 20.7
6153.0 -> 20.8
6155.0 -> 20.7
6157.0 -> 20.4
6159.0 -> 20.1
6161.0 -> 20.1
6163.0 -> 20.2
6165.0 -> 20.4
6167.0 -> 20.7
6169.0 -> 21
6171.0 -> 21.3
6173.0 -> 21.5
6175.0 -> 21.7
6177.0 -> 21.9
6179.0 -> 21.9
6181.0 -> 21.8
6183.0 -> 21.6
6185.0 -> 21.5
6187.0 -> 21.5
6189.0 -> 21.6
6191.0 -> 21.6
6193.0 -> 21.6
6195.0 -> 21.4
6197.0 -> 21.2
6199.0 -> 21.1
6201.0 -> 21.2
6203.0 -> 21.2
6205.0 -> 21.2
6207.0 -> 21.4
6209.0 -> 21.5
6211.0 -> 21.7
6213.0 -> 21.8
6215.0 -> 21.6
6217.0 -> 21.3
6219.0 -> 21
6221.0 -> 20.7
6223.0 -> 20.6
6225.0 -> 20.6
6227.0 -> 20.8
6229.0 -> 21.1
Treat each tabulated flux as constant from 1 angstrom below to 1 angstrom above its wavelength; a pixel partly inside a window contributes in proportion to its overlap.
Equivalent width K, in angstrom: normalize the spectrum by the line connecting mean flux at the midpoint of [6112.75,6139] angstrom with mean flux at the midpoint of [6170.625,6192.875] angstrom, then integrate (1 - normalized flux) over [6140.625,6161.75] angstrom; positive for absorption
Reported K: 0.7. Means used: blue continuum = 20.8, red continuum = 21.6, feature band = 20.5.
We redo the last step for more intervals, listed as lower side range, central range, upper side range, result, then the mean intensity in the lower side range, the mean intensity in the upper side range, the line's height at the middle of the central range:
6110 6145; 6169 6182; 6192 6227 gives -0.3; 20.8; 21.2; 21.1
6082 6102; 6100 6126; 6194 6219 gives 0.9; 21.6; 21.4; 21.6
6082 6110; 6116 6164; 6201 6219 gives 1.8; 21.6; 21.4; 21.5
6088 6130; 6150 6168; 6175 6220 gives 0.7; 21.1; 21.5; 21.3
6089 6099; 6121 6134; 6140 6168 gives 0.1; 21.5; 20.5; 20.9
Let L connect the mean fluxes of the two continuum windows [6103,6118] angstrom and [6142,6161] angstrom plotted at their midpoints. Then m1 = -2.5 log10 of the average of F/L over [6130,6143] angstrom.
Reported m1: -0.03 mag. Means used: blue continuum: 21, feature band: 21.2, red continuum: 20.5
